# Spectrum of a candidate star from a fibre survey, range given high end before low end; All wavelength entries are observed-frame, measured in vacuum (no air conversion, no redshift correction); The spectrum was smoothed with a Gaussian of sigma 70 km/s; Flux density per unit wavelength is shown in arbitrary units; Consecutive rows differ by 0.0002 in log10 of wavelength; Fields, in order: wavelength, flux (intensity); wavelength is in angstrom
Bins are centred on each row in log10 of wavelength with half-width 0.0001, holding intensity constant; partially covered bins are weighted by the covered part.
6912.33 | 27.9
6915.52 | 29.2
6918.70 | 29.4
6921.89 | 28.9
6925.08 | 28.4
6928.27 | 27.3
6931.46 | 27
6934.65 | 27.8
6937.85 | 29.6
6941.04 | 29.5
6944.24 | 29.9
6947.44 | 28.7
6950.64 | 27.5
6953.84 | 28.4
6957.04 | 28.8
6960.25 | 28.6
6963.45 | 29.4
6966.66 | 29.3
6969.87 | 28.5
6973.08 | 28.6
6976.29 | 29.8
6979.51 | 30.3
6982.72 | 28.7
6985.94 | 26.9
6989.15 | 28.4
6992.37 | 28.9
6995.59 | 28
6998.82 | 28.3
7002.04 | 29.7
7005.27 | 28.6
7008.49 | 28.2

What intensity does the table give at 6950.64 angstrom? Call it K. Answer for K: 27.5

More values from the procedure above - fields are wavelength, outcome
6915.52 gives 29.2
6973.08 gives 28.6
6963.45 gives 29.4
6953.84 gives 28.4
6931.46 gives 27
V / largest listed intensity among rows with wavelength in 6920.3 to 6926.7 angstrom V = 28.9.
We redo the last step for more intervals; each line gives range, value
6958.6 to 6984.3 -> 30.3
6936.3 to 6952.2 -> 29.9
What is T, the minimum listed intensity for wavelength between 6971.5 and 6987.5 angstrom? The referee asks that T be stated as 26.9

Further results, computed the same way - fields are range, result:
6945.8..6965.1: 27.5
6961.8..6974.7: 28.5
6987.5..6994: 28.4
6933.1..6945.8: 27.8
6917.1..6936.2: 27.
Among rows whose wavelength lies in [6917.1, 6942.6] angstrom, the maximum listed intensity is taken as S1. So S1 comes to 29.6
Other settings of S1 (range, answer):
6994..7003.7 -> 29.7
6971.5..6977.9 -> 29.8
